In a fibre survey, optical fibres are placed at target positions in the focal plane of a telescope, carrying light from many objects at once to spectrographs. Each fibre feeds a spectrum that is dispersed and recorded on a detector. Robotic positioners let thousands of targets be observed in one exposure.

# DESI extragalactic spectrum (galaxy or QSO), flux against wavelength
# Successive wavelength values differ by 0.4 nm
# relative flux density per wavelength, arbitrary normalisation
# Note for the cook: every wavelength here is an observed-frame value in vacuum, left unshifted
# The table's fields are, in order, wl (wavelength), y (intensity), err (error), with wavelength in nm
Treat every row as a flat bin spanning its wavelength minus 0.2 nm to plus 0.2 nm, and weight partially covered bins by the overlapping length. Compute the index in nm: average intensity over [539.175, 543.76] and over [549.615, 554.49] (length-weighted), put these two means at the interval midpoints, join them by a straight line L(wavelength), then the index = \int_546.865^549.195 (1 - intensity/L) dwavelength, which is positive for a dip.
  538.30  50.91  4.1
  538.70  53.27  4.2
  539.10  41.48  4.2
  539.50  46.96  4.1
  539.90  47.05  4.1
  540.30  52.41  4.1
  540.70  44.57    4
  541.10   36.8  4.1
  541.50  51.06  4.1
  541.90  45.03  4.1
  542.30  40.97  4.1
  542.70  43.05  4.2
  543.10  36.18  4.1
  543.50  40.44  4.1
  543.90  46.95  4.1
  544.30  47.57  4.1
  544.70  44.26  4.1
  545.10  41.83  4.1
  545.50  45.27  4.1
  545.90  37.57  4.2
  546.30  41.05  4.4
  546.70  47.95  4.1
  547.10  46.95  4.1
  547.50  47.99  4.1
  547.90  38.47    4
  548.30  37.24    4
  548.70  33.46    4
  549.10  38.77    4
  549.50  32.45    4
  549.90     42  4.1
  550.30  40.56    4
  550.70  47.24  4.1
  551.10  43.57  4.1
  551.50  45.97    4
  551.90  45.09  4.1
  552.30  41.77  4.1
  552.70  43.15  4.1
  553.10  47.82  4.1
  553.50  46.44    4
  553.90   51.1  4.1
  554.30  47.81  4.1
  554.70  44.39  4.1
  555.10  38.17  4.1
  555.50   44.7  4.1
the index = 0.21 nm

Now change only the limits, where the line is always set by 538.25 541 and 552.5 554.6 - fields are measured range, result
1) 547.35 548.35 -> 0.12 nm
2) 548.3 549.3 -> 0.23 nm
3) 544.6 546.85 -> 0.22 nm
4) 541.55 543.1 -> 0.15 nm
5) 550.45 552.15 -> 0.07 nm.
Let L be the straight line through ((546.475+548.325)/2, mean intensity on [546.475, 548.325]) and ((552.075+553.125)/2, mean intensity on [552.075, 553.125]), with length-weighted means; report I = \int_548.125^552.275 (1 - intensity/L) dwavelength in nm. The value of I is 0.31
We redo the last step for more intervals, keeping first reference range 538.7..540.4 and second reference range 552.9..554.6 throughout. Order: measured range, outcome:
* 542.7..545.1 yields 0.23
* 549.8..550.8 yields 0.10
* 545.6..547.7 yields 0.15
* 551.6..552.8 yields 0.11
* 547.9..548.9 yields 0.25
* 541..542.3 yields 0.09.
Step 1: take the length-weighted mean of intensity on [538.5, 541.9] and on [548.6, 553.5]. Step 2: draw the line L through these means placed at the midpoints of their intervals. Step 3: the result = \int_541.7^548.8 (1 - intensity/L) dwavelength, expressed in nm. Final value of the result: 0.33 nm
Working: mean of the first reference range 46.6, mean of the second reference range 42.2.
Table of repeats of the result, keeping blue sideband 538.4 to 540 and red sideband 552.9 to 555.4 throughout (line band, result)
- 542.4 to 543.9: 0.20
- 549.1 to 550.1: 0.19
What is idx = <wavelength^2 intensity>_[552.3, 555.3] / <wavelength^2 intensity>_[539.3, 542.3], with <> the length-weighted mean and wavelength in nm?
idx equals 1.03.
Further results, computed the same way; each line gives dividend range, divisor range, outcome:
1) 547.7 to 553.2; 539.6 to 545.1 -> 0.96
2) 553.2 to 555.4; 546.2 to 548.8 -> 1.11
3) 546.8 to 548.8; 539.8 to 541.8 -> 0.92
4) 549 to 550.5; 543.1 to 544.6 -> 0.90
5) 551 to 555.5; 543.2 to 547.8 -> 1.05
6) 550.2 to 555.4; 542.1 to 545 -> 1.09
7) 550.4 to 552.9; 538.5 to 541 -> 0.98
